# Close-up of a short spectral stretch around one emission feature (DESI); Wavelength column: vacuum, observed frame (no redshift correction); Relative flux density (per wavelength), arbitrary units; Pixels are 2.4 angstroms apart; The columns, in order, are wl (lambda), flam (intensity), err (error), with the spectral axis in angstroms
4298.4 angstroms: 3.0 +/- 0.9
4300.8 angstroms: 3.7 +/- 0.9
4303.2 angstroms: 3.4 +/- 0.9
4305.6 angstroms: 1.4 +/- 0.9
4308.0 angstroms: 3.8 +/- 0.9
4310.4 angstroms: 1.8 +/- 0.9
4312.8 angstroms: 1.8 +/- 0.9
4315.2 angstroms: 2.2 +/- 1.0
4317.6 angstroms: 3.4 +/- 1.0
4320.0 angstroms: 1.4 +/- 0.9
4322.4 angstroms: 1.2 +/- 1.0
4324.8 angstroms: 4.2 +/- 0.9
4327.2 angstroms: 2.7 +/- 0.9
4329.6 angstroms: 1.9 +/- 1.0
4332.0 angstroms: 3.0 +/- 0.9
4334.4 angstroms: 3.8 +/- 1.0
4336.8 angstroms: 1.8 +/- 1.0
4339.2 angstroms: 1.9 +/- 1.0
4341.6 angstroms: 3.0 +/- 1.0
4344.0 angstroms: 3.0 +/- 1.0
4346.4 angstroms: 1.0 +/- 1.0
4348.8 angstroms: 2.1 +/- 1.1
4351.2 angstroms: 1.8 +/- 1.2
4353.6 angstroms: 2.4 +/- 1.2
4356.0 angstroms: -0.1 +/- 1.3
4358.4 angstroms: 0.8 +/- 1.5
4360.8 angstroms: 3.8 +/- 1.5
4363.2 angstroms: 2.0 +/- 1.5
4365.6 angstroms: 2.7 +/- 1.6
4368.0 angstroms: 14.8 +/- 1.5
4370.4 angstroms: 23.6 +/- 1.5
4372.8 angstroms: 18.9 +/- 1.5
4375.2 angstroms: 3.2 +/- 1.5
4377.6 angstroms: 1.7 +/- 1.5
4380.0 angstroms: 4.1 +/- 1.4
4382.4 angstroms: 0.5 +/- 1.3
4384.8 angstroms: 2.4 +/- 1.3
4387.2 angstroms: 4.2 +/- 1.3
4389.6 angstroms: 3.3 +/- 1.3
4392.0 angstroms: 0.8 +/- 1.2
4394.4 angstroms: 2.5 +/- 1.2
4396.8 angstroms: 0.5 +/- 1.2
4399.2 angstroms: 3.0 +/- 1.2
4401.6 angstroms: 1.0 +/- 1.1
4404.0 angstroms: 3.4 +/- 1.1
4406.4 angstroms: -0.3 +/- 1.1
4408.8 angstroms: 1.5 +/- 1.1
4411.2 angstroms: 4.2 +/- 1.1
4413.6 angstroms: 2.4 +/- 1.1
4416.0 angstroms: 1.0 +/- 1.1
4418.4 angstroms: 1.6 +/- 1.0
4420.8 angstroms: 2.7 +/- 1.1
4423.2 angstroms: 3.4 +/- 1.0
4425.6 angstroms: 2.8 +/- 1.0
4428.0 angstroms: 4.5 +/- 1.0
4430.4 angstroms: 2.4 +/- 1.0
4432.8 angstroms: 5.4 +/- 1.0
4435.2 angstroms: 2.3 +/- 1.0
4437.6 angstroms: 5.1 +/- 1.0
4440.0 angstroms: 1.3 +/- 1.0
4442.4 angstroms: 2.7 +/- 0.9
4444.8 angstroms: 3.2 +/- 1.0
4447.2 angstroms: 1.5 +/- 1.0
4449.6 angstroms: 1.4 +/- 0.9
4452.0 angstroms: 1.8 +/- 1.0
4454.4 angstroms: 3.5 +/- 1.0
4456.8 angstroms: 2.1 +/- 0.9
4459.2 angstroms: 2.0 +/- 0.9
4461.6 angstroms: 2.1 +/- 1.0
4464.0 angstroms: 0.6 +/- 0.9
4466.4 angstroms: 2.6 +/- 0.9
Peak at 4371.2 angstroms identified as [O II]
